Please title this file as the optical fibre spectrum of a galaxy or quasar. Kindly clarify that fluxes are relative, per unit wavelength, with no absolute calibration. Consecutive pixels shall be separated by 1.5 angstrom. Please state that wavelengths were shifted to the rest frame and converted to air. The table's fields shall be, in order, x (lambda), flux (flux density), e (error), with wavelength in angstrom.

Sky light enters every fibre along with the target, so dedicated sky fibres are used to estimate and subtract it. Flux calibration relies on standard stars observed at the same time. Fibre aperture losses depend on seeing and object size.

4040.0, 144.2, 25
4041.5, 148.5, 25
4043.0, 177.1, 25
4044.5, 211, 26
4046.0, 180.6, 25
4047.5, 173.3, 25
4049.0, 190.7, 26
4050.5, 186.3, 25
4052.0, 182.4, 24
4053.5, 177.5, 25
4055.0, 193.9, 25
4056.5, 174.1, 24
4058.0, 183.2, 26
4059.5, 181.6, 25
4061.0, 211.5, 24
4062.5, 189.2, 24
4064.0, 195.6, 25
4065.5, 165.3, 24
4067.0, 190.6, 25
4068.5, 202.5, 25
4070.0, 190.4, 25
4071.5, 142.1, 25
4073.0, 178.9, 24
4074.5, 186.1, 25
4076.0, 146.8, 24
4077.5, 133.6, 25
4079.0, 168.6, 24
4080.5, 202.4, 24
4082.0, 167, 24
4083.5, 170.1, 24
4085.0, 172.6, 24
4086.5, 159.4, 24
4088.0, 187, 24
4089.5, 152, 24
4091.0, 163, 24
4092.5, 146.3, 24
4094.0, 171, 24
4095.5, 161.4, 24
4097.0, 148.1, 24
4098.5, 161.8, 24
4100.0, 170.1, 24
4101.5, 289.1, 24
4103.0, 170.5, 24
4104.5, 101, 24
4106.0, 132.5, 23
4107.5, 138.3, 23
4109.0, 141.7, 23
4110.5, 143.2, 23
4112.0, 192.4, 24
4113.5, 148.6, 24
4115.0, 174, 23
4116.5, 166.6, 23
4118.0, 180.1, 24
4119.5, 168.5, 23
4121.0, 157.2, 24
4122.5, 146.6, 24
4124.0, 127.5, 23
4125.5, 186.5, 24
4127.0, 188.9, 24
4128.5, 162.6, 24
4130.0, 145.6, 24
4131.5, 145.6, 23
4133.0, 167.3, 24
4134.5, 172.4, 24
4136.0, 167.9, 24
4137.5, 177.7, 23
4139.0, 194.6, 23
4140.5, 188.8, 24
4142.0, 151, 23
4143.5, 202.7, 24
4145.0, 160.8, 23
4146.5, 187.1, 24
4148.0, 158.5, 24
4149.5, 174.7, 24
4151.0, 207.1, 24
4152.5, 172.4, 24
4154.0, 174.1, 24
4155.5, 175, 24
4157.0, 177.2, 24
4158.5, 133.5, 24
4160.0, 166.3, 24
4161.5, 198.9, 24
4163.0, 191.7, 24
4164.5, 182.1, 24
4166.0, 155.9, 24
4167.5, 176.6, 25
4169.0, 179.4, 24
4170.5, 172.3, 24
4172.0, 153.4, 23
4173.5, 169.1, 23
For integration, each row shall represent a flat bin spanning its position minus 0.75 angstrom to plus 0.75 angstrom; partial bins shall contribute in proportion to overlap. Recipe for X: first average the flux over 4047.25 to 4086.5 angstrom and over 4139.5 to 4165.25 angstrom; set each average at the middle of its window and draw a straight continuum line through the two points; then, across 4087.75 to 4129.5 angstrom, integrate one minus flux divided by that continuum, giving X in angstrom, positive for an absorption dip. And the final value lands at 3.46 angstrom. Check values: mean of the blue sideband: 179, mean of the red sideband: 177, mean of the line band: 163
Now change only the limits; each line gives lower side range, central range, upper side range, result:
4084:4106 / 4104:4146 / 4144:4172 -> 2.02 angstrom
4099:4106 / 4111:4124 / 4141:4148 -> 0.86 angstrom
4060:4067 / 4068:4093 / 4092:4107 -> 1.35 angstrom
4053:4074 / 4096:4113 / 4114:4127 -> 0.77 angstrom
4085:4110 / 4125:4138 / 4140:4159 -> 0.18 angstrom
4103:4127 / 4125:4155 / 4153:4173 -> -1.87 angstrom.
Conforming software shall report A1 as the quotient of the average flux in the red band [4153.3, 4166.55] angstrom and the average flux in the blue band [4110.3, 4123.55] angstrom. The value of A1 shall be 1.05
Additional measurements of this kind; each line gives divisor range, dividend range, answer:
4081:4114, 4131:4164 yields 1.07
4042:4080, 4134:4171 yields 0.98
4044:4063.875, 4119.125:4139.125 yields 0.88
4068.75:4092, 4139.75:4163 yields 1.04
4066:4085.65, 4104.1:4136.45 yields 0.91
